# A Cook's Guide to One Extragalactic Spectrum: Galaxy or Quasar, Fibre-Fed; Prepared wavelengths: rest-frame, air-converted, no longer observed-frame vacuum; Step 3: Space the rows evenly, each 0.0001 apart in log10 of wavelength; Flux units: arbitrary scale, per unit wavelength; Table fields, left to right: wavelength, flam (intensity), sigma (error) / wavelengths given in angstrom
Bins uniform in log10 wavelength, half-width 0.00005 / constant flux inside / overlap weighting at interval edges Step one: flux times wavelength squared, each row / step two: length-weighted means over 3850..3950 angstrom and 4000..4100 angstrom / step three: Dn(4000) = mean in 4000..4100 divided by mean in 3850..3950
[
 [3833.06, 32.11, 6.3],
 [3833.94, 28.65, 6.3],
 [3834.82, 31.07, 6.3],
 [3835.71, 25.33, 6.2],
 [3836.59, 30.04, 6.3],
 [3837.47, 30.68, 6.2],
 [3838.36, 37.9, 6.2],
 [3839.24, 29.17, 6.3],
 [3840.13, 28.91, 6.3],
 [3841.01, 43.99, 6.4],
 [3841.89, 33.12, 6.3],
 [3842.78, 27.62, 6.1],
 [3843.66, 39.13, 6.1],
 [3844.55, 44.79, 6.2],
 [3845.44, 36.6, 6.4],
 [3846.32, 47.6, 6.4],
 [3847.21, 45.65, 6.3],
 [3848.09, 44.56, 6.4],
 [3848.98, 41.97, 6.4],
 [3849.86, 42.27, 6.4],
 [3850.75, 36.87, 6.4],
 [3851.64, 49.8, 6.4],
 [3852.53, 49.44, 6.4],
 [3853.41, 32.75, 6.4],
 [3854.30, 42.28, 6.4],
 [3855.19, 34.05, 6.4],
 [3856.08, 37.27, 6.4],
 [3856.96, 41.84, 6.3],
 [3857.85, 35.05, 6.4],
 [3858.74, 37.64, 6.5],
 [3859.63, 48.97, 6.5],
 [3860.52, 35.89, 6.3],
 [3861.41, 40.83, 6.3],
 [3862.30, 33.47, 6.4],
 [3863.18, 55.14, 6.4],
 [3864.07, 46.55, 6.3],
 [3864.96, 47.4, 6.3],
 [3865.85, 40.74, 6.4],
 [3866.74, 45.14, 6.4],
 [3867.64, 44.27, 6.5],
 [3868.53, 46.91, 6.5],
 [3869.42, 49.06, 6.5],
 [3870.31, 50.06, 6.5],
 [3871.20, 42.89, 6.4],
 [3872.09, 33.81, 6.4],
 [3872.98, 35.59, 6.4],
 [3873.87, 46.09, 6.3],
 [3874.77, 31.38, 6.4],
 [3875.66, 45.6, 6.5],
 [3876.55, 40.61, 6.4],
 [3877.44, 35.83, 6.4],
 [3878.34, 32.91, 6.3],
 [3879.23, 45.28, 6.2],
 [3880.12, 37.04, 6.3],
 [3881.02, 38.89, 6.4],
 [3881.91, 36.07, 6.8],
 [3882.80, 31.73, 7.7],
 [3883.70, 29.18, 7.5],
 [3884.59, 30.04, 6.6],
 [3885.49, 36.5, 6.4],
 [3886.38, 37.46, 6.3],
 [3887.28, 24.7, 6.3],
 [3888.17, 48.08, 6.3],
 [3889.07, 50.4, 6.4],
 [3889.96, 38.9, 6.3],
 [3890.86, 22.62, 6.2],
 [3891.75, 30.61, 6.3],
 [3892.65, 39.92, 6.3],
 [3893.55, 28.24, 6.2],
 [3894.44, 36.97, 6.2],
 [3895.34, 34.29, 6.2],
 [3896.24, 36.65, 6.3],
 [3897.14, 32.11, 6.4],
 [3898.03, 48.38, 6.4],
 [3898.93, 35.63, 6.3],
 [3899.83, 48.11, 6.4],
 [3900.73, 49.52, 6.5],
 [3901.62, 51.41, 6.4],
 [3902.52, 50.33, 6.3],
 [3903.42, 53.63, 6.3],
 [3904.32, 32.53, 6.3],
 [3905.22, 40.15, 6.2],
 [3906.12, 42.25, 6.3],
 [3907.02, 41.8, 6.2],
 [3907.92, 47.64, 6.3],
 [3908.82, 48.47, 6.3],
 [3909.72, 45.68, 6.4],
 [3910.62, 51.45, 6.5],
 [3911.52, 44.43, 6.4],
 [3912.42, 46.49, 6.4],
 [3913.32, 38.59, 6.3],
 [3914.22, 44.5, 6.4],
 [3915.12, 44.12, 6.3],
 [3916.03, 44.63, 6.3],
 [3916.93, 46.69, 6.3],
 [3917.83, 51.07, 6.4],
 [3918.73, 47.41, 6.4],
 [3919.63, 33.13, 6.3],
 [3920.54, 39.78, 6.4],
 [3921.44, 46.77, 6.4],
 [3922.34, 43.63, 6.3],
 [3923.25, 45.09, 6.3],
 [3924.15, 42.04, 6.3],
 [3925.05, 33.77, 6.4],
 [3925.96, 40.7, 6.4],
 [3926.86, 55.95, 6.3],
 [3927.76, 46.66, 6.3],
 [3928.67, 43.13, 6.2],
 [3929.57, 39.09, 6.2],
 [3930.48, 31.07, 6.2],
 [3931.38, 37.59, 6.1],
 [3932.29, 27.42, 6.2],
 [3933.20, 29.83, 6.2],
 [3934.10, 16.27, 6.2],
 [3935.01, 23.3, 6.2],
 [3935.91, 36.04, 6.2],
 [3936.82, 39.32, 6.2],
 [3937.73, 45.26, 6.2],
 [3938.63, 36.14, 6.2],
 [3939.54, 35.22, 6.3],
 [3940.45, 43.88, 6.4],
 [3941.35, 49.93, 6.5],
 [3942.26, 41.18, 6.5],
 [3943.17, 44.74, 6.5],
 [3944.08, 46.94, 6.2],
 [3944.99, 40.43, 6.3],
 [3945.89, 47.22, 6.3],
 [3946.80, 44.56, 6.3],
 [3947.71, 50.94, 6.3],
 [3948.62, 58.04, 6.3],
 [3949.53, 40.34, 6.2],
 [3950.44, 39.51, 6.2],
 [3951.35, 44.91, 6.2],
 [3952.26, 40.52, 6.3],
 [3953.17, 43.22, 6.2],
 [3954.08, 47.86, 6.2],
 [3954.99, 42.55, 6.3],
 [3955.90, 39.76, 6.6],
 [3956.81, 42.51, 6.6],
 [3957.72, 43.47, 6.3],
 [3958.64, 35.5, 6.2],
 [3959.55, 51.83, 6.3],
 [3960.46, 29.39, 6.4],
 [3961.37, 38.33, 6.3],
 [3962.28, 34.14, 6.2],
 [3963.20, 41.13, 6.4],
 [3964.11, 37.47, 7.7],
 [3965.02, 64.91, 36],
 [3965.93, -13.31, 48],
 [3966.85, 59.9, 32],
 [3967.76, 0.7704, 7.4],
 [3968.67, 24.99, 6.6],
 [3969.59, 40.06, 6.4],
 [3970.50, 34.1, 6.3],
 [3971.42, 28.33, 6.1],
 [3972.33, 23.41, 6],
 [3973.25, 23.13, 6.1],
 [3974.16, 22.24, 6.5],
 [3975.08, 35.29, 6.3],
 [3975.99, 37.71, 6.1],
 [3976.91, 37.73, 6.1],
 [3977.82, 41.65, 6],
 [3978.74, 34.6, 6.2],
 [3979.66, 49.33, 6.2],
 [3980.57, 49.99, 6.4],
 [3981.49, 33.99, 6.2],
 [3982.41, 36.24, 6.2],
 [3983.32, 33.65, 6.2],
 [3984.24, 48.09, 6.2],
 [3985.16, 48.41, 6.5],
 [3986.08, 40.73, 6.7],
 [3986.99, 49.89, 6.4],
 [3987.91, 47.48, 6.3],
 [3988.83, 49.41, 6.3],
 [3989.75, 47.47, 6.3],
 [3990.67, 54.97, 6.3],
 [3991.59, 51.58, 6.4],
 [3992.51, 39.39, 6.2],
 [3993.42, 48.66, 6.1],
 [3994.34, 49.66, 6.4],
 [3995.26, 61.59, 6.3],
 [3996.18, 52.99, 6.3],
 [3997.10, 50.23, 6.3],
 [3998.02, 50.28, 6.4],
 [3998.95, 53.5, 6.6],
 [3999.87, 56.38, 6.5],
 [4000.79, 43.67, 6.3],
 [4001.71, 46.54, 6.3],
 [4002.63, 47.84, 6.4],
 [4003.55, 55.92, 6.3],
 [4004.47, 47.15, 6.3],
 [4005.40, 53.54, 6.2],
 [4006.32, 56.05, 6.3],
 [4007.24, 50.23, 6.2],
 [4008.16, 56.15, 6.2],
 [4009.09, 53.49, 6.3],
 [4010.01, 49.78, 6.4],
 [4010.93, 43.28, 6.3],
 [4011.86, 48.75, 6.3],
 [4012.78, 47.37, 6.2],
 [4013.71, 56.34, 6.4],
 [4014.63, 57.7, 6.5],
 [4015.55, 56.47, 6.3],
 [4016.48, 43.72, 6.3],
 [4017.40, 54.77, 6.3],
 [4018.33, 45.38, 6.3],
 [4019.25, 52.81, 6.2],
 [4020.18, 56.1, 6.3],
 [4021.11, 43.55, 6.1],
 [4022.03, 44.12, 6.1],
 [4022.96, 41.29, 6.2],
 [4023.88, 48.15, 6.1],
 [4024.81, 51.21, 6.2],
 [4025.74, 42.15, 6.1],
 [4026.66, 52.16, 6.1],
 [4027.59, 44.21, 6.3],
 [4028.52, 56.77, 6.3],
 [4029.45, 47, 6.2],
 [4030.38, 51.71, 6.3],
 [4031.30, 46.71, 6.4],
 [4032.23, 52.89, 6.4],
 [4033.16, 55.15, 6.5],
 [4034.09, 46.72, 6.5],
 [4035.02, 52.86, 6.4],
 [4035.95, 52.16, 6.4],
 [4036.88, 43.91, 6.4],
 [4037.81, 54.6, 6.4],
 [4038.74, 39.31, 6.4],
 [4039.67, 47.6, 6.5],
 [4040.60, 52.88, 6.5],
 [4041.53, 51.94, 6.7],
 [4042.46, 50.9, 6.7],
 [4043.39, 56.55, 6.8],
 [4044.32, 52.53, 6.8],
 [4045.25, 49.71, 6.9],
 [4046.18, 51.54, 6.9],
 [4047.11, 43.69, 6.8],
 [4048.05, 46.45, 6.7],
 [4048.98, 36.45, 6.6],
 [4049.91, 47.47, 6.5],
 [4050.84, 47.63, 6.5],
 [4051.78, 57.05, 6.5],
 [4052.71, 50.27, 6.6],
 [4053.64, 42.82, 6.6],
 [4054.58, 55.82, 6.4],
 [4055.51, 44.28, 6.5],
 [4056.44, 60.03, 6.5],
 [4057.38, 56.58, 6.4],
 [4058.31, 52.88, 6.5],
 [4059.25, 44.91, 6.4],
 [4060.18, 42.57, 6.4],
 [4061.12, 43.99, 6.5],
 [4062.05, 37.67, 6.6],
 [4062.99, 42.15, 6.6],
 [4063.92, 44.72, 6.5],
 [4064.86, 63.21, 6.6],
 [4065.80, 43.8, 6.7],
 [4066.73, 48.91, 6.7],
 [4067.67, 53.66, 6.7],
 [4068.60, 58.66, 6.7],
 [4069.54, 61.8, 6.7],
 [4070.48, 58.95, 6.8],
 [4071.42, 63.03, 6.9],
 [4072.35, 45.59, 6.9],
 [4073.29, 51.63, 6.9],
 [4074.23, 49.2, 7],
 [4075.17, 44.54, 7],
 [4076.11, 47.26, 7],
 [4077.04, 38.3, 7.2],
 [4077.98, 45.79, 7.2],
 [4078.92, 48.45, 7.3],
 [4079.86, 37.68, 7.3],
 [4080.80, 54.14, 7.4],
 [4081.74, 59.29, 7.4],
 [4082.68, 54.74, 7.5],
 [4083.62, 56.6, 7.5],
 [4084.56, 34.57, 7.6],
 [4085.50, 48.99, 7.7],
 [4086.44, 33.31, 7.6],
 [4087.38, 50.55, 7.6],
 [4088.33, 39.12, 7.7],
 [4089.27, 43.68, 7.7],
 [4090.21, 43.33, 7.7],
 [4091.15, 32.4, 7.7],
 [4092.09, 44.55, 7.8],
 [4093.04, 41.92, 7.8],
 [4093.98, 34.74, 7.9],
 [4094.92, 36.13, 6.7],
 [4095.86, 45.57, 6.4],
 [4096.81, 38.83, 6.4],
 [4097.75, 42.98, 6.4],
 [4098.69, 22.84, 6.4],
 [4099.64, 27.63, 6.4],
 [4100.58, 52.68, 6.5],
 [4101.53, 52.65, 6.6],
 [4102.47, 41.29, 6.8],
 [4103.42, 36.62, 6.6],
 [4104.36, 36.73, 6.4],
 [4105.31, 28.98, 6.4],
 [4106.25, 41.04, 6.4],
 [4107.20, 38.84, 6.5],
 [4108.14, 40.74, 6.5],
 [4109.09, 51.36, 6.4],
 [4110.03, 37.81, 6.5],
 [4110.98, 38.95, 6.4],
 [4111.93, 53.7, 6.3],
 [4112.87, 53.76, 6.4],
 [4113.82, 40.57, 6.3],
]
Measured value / 1.27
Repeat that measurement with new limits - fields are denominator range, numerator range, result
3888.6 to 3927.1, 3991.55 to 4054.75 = 1.25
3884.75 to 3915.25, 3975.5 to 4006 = 1.20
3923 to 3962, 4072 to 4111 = 1.13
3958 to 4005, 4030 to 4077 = 1.25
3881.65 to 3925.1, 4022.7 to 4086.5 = 1.30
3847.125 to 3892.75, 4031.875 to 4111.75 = 1.29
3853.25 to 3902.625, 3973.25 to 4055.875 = 1.30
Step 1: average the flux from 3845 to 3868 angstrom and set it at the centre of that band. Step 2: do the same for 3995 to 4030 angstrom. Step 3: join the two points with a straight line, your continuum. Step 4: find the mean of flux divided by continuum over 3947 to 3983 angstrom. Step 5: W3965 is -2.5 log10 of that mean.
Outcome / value 0.26 mag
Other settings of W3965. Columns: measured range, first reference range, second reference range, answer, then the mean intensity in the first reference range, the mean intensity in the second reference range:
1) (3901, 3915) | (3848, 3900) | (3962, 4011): -0.12 mag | 39.4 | 42.9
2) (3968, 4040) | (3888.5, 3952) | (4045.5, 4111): -0.06 mag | 41.5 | 45.7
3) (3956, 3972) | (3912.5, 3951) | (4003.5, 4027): 0.27 mag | 41.3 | 50.2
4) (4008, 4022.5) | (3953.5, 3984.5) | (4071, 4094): -0.25 mag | 36.1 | 45.9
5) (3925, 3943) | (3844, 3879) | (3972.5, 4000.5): 0.15 mag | 41.8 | 44.3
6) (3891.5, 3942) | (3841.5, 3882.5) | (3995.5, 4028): 0.08 mag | 41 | 50.2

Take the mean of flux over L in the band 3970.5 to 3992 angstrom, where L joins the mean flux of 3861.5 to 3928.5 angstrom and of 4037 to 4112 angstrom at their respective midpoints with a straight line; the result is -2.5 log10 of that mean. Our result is 0.10 mag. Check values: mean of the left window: 41.5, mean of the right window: 46.2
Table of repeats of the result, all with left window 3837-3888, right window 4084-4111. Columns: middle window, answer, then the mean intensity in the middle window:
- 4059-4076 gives -0.242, 50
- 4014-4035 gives -0.240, 49.7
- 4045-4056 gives -0.195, 47.8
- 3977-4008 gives -0.201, 47.9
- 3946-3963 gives -0.079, 42.7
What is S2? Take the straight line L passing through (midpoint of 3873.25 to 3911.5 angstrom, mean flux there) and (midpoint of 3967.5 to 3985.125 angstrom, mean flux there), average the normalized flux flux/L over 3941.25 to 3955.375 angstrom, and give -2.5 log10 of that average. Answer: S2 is -0.24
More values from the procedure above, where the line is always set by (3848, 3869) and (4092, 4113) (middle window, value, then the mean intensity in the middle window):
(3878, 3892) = 0.173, 35.8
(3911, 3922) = -0.058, 44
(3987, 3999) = -0.217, 50.4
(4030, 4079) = -0.210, 49.6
